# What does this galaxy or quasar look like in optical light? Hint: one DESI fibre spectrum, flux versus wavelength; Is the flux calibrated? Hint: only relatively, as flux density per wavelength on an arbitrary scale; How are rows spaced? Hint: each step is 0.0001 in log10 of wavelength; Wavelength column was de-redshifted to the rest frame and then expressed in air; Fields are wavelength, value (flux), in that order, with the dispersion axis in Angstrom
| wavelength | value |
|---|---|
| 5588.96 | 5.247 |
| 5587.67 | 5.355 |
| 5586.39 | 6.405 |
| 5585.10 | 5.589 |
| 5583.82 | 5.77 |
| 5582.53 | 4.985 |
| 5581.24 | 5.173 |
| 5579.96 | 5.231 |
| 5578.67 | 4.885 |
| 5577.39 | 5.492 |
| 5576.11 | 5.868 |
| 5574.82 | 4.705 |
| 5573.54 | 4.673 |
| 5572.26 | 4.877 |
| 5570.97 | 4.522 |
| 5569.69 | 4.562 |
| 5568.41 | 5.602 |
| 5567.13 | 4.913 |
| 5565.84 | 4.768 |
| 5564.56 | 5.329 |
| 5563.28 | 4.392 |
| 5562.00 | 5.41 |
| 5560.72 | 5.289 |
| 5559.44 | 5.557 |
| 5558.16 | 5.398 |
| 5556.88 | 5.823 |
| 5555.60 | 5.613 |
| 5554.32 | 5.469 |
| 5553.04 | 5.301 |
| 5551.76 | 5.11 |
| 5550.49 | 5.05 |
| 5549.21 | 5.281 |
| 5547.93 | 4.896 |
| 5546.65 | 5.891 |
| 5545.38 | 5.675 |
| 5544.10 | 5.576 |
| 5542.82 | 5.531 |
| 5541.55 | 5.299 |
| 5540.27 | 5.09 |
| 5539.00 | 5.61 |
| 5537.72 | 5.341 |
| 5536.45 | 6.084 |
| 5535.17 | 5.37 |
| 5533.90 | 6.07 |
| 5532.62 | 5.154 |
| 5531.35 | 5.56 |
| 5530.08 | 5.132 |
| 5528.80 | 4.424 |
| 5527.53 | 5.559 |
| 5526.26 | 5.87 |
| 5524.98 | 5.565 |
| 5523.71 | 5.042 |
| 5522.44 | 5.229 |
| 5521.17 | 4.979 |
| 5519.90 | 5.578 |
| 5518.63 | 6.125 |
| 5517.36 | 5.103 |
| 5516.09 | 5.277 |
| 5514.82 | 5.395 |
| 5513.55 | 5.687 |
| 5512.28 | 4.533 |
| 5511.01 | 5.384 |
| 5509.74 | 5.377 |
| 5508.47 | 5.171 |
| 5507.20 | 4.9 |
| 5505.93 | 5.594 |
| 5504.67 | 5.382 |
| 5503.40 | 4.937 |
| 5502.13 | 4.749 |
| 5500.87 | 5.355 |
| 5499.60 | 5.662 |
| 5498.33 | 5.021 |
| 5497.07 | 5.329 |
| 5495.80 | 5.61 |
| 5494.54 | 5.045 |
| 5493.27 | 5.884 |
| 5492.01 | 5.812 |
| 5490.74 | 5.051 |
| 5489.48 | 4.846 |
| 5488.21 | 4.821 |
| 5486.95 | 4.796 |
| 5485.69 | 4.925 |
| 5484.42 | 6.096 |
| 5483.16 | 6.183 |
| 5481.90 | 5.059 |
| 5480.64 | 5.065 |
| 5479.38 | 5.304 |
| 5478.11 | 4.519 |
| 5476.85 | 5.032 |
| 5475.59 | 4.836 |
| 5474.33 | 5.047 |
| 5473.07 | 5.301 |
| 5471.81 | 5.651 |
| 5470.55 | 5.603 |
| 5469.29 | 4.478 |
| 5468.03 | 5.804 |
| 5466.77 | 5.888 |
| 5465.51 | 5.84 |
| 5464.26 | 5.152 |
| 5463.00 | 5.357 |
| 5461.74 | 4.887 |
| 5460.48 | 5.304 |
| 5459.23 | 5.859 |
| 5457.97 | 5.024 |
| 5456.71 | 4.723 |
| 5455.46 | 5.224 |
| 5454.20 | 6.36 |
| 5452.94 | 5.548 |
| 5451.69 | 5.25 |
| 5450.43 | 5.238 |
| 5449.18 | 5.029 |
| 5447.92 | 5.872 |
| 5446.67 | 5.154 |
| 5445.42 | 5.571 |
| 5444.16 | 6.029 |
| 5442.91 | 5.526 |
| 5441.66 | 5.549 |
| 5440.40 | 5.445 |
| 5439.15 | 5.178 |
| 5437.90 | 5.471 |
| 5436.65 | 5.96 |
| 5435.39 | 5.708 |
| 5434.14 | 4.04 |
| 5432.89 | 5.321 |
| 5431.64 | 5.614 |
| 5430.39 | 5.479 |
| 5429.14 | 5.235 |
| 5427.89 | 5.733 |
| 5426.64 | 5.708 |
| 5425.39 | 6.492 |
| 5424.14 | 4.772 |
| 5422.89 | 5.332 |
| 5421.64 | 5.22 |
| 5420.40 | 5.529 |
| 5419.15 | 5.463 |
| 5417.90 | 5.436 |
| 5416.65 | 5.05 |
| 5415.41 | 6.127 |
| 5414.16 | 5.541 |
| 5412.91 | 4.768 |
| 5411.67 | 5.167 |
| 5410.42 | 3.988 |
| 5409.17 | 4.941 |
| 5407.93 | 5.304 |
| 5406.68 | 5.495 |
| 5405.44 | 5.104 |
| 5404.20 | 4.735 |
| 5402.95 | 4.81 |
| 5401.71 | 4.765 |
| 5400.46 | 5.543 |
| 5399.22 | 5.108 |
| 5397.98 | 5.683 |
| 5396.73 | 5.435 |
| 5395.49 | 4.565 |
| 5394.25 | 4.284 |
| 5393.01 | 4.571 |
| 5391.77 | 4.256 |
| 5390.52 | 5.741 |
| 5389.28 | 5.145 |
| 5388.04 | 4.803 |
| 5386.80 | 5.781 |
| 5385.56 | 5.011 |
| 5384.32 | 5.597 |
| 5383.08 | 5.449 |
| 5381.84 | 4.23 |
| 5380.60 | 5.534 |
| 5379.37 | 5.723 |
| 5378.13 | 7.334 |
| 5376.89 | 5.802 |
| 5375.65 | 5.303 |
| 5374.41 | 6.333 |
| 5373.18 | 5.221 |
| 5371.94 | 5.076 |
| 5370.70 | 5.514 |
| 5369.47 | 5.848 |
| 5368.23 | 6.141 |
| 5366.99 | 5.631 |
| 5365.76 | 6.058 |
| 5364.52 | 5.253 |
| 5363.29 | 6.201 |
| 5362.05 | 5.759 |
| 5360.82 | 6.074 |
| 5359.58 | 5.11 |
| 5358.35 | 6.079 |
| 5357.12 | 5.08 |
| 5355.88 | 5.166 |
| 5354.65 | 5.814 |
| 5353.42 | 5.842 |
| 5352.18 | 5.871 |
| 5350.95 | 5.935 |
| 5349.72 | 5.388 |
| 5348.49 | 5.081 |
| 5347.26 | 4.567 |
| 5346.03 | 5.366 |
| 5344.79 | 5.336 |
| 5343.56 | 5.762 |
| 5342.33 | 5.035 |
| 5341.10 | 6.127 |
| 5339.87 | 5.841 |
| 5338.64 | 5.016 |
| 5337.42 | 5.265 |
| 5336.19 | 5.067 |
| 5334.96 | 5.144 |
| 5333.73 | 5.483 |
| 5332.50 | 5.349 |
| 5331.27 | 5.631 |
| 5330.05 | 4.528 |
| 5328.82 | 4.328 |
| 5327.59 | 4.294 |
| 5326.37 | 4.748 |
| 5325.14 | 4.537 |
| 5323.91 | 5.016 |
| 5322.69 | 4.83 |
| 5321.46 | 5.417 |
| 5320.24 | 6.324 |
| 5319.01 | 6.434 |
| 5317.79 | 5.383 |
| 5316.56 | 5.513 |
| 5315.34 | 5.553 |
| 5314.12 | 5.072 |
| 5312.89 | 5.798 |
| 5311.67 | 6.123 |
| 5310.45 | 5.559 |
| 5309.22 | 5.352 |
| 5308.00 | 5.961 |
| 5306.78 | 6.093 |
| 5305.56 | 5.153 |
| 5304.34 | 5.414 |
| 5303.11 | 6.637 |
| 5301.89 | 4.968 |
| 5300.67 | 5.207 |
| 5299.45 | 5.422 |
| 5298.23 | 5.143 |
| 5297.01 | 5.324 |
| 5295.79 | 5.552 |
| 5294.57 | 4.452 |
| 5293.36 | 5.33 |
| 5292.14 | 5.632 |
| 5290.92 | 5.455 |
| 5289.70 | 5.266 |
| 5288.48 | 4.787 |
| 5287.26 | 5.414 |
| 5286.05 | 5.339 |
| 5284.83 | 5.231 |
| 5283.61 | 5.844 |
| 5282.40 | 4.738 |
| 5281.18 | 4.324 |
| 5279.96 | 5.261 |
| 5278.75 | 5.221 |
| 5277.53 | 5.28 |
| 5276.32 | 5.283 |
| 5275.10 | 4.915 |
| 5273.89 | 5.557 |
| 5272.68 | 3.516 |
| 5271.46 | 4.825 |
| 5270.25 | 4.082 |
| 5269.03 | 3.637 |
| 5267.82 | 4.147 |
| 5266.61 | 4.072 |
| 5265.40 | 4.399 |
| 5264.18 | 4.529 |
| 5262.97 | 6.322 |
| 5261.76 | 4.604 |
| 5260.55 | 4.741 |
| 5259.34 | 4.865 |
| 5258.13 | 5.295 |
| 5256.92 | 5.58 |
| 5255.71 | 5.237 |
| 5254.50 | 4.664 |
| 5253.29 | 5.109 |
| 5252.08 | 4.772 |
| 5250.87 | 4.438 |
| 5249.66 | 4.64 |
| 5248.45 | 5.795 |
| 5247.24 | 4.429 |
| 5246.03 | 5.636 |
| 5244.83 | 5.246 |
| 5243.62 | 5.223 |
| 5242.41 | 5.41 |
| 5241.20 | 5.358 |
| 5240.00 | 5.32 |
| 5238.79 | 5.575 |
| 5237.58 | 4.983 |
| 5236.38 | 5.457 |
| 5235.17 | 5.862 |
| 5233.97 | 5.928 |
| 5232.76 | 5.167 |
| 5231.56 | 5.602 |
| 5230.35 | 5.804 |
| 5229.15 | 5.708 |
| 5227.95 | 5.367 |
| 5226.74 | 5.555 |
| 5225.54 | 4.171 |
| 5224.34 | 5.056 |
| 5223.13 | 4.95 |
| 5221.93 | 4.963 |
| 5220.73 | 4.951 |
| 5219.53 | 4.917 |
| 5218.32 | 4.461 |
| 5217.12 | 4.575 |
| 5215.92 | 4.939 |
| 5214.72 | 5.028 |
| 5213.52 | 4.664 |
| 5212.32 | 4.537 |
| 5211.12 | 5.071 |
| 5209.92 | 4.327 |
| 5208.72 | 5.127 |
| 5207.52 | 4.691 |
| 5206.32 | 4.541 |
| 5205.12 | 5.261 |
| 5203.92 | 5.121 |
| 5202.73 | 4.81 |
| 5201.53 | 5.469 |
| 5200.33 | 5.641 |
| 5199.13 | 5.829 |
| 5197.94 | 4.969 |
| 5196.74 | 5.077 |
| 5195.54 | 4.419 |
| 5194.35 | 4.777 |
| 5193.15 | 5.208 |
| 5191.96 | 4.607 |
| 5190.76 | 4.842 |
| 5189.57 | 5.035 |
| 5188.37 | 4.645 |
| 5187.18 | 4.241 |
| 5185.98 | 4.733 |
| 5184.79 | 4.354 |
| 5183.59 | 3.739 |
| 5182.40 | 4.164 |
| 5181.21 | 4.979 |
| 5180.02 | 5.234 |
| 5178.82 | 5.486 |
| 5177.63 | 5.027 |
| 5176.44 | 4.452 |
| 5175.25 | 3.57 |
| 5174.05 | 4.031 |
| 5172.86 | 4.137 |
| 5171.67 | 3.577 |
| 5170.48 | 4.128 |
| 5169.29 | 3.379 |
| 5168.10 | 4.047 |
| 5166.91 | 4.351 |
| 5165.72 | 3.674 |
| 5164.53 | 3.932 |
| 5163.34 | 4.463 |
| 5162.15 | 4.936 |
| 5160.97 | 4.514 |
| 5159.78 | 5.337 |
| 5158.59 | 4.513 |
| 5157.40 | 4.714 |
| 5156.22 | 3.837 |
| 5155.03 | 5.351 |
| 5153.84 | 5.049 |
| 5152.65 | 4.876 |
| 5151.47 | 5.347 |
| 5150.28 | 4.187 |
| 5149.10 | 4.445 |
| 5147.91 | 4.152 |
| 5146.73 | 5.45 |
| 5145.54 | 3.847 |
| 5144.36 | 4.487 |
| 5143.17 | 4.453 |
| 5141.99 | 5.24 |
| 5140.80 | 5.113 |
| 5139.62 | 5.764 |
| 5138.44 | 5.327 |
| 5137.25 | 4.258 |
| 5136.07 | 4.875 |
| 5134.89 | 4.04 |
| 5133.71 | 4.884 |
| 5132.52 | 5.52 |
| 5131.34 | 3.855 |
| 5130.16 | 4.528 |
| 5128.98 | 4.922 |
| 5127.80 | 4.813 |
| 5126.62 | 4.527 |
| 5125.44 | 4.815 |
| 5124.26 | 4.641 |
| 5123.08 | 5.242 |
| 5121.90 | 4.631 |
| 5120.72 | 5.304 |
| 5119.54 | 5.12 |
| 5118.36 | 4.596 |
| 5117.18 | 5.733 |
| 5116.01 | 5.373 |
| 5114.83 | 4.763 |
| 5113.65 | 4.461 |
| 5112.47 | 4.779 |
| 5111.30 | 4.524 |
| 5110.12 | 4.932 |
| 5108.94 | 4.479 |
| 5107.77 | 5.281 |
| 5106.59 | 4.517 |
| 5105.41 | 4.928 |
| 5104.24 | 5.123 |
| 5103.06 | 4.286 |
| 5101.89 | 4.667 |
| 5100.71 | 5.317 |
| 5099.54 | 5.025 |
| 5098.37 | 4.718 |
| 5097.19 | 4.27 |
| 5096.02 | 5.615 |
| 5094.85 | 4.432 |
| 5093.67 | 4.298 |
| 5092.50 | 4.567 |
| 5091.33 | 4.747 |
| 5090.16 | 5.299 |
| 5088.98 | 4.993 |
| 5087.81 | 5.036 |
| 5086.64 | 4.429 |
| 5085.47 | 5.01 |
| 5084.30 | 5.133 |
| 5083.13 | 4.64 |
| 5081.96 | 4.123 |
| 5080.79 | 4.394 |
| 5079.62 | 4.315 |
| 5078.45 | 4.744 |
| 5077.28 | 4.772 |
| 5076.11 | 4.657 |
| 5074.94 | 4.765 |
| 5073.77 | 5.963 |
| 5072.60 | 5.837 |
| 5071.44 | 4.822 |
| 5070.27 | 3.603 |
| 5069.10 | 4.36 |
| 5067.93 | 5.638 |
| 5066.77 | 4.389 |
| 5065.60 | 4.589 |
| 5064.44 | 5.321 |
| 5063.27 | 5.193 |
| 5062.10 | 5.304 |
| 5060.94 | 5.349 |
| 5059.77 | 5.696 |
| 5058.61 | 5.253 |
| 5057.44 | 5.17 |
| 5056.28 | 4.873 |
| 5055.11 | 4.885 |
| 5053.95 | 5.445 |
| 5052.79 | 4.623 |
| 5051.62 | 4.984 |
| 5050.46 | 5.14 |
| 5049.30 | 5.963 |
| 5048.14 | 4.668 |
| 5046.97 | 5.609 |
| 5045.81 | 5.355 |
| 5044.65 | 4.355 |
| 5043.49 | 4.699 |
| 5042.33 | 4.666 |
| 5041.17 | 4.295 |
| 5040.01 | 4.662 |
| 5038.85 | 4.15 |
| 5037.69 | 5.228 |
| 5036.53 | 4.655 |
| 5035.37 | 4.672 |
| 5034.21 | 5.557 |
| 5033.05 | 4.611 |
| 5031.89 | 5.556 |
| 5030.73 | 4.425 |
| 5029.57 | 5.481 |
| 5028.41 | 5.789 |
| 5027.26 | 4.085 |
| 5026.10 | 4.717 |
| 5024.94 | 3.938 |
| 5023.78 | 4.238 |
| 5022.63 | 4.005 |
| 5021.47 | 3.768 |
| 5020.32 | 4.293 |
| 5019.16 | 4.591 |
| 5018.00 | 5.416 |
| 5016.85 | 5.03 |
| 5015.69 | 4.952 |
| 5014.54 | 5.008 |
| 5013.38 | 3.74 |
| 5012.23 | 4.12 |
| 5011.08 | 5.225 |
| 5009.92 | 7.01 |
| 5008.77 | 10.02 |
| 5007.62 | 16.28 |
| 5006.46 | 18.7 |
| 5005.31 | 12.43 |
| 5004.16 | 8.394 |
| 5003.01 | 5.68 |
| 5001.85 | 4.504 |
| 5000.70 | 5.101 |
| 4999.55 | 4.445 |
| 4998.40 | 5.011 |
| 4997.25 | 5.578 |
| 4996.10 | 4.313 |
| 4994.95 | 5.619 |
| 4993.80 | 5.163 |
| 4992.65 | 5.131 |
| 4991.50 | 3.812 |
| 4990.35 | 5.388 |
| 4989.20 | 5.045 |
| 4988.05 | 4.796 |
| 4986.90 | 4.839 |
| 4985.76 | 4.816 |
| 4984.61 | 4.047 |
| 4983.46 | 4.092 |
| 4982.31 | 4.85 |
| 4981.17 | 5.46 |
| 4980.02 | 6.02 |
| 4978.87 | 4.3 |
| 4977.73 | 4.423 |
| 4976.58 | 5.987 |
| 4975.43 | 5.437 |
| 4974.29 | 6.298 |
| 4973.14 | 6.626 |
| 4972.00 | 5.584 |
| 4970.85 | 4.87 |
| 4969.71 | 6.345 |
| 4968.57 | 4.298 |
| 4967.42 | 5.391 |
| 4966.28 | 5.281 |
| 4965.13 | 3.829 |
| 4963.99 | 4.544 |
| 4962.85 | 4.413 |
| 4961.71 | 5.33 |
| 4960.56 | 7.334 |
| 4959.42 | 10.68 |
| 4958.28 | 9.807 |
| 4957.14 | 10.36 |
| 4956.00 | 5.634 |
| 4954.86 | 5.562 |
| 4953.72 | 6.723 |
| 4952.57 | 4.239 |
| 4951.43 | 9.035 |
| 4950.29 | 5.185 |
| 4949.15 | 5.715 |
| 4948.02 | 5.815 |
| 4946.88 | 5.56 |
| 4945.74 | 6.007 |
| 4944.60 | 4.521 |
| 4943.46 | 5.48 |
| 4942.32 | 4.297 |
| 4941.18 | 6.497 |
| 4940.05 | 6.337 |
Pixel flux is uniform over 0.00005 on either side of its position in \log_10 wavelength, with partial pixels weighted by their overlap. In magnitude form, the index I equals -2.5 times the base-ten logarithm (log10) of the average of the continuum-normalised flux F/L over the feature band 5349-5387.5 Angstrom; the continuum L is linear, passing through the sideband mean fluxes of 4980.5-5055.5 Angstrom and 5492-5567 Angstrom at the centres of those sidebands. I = -0.05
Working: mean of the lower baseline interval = 5.5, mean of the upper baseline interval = 5.34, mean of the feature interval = 5.65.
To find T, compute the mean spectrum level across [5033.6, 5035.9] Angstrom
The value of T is 5.11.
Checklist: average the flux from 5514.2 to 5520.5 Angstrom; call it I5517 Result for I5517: 5.5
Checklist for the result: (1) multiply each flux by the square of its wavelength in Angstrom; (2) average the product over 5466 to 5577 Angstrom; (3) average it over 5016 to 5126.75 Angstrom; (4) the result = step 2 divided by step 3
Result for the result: 1.3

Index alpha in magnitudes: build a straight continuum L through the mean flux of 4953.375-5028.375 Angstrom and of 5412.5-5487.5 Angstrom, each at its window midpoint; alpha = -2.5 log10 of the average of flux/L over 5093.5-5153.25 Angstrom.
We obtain 0.193 mag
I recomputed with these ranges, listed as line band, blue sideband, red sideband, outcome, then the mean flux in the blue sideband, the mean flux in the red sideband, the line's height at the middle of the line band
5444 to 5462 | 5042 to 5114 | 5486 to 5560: -0.03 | 4.89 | 5.34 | 5.27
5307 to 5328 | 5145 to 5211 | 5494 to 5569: -0.11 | 4.63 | 5.33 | 4.91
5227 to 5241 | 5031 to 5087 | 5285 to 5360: -0.06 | 4.92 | 5.37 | 5.22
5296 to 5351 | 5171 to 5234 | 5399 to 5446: -0.05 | 4.85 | 5.32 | 5.11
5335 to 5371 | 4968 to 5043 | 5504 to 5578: -0.03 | 5.56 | 5.3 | 5.39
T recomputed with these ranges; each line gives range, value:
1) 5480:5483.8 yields 5.45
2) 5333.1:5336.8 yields 5.22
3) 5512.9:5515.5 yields 5.53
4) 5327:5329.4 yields 4.31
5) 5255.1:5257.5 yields 5.41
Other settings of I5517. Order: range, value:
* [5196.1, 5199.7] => 5.28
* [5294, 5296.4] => 5.01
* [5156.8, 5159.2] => 4.62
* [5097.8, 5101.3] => 5.03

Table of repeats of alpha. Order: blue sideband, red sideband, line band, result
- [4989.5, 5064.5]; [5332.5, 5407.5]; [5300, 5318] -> -0.03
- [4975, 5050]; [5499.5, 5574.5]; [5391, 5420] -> 0.06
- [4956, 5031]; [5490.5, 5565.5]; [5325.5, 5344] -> 0.08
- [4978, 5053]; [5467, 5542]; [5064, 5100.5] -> 0.14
